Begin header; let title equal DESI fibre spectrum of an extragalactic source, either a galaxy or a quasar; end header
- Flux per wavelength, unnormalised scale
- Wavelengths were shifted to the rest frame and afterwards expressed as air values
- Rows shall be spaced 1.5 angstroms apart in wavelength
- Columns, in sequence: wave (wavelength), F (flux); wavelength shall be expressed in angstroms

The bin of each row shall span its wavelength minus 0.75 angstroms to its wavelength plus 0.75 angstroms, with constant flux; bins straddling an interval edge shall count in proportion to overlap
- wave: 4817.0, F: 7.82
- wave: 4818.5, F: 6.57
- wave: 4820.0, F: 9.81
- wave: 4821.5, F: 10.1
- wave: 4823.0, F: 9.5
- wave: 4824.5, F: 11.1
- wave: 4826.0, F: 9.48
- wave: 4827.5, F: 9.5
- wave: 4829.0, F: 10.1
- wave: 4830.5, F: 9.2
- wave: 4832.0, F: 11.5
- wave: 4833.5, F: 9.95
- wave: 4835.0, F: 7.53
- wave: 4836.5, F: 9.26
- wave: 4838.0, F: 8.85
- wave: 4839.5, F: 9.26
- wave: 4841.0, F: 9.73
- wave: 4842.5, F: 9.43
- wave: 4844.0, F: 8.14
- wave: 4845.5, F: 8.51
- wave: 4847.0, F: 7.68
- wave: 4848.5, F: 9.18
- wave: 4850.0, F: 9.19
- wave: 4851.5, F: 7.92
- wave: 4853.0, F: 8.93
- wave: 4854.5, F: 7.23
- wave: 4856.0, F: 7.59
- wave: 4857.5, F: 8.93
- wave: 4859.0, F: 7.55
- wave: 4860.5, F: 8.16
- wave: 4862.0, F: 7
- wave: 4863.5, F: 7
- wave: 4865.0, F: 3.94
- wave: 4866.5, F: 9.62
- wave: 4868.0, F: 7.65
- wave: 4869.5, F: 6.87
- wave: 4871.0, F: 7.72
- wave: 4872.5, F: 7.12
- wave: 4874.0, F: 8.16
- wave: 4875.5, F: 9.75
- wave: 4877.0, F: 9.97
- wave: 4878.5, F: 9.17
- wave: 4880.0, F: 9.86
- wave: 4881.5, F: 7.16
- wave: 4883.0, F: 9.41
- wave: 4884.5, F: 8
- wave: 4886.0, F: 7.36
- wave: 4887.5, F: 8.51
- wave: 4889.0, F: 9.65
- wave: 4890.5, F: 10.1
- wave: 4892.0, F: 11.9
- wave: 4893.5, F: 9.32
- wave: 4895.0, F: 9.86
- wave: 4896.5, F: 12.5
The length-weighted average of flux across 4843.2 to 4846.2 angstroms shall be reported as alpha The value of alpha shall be 8.34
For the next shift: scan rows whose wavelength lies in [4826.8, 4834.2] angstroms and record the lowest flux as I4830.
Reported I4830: 9.2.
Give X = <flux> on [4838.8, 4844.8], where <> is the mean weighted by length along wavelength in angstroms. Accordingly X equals 9.13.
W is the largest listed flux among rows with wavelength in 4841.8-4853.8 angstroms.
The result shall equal 9.43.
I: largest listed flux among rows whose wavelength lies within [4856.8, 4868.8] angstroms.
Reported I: 9.62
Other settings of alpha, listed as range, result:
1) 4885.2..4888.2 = 7.93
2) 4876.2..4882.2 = 9.06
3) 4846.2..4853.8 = 8.57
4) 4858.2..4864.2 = 7.44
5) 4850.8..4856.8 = 7.93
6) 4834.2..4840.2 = 8.73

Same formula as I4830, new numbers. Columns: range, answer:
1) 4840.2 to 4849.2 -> 7.68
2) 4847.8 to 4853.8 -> 7.92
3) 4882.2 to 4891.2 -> 7.36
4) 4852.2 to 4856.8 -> 7.23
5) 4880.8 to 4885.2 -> 7.16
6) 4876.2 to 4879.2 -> 9.17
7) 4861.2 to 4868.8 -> 3.94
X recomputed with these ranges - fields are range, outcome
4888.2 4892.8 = 10.5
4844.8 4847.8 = 8.11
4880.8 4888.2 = 8.09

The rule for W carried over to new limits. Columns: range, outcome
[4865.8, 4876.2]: 9.75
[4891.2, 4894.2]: 11.9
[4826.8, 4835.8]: 11.5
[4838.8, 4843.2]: 9.73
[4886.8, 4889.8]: 9.65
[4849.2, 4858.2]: 9.19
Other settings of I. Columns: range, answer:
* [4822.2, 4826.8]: 11.1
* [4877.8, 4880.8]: 9.86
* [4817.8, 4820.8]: 9.81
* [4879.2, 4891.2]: 10.1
